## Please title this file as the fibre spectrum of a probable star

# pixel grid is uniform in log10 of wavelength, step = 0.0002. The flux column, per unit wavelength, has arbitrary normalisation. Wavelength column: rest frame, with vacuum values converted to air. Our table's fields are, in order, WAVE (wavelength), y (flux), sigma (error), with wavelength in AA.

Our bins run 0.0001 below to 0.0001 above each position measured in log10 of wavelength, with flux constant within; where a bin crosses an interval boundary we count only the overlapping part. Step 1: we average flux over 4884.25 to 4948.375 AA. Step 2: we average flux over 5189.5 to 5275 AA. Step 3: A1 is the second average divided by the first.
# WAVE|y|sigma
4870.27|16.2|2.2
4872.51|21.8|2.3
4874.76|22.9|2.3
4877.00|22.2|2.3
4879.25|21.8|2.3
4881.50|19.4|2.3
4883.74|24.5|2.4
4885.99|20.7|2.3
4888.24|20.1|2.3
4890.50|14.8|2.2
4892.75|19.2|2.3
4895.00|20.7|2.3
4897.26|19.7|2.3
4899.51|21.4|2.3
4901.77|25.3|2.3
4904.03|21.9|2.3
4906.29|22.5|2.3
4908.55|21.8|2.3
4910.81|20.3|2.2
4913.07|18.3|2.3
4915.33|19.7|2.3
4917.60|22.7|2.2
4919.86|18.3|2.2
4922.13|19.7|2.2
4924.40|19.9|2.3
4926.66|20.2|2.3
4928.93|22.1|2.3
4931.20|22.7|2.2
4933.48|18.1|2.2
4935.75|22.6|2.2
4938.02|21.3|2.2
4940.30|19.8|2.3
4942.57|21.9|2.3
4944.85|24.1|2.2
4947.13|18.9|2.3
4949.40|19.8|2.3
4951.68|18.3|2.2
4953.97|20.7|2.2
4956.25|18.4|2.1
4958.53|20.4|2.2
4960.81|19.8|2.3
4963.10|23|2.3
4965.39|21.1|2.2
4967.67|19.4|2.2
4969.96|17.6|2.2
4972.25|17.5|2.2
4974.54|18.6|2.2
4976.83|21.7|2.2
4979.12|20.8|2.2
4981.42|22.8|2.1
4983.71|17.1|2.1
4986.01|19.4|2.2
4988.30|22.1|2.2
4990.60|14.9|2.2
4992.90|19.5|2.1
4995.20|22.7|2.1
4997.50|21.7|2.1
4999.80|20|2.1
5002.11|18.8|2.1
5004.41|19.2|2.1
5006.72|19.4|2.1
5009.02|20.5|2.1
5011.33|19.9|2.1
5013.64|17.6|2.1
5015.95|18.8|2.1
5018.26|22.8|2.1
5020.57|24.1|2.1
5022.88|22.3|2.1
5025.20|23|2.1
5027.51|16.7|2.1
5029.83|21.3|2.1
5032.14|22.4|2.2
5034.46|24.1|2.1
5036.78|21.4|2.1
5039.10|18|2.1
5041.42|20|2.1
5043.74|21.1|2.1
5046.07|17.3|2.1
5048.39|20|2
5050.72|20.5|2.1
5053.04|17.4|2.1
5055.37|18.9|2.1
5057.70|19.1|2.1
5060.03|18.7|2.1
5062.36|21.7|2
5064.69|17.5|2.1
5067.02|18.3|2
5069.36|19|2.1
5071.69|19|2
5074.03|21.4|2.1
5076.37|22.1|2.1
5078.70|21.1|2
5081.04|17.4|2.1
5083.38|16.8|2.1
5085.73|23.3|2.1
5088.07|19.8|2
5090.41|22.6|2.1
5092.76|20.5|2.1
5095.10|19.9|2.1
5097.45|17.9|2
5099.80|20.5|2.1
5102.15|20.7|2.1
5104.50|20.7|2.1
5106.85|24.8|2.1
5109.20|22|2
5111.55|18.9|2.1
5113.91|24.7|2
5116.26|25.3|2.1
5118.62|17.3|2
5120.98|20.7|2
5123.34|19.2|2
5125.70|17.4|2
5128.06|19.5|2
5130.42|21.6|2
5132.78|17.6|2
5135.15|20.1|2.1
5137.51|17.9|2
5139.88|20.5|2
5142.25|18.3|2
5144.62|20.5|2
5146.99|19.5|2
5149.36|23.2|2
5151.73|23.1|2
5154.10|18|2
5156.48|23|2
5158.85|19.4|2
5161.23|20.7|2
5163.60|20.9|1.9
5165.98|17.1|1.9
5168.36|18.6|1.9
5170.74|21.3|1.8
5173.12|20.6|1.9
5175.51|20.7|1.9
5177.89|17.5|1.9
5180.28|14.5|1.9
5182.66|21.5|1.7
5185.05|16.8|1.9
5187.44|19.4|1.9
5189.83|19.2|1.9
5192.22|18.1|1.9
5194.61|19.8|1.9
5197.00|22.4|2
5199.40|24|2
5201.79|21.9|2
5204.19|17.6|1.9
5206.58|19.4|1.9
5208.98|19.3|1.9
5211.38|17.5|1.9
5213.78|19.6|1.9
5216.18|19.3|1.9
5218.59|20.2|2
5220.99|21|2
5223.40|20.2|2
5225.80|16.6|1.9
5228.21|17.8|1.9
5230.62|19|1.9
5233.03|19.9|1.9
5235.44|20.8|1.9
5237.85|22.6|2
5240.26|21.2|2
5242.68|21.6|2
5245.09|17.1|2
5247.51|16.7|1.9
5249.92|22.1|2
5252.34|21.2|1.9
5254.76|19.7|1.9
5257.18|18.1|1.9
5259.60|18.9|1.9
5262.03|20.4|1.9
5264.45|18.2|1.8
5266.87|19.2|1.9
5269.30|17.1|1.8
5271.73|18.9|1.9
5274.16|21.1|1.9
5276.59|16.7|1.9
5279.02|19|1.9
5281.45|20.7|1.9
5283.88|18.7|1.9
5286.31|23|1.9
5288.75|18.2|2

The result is 0.95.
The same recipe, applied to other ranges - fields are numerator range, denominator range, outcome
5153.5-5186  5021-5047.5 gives 0.93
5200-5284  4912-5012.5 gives 0.97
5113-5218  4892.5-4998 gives 0.97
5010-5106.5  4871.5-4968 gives 0.97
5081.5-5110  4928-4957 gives 1.00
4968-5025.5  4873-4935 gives 0.96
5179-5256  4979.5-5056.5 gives 0.97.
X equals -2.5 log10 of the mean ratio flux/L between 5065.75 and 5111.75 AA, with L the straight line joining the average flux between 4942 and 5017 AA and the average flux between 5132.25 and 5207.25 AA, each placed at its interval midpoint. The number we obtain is -0.03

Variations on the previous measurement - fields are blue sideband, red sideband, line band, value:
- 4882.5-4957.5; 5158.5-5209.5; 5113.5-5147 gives -0.01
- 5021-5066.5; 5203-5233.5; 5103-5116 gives -0.14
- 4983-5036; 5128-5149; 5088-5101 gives -0.02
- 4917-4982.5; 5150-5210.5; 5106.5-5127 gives -0.05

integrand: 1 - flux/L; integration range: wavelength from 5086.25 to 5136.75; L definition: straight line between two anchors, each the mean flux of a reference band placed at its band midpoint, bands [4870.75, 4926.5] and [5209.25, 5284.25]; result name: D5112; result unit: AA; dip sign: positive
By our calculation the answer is -1.6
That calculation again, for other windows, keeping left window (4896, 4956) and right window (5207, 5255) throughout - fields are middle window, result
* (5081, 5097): 0.05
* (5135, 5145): 0.35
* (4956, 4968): 0.06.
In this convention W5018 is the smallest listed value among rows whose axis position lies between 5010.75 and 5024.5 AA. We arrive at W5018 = 17.6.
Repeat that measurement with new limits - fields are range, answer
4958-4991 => 14.9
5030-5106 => 16.8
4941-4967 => 18.3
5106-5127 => 17.3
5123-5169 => 17.1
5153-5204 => 14.5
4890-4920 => 14.8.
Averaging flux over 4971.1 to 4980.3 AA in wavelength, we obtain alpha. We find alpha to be 19.7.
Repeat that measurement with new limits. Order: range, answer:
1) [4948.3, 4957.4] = 19.3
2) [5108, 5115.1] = 21.9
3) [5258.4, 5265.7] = 19.2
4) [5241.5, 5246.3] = 19.3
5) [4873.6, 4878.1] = 22.5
